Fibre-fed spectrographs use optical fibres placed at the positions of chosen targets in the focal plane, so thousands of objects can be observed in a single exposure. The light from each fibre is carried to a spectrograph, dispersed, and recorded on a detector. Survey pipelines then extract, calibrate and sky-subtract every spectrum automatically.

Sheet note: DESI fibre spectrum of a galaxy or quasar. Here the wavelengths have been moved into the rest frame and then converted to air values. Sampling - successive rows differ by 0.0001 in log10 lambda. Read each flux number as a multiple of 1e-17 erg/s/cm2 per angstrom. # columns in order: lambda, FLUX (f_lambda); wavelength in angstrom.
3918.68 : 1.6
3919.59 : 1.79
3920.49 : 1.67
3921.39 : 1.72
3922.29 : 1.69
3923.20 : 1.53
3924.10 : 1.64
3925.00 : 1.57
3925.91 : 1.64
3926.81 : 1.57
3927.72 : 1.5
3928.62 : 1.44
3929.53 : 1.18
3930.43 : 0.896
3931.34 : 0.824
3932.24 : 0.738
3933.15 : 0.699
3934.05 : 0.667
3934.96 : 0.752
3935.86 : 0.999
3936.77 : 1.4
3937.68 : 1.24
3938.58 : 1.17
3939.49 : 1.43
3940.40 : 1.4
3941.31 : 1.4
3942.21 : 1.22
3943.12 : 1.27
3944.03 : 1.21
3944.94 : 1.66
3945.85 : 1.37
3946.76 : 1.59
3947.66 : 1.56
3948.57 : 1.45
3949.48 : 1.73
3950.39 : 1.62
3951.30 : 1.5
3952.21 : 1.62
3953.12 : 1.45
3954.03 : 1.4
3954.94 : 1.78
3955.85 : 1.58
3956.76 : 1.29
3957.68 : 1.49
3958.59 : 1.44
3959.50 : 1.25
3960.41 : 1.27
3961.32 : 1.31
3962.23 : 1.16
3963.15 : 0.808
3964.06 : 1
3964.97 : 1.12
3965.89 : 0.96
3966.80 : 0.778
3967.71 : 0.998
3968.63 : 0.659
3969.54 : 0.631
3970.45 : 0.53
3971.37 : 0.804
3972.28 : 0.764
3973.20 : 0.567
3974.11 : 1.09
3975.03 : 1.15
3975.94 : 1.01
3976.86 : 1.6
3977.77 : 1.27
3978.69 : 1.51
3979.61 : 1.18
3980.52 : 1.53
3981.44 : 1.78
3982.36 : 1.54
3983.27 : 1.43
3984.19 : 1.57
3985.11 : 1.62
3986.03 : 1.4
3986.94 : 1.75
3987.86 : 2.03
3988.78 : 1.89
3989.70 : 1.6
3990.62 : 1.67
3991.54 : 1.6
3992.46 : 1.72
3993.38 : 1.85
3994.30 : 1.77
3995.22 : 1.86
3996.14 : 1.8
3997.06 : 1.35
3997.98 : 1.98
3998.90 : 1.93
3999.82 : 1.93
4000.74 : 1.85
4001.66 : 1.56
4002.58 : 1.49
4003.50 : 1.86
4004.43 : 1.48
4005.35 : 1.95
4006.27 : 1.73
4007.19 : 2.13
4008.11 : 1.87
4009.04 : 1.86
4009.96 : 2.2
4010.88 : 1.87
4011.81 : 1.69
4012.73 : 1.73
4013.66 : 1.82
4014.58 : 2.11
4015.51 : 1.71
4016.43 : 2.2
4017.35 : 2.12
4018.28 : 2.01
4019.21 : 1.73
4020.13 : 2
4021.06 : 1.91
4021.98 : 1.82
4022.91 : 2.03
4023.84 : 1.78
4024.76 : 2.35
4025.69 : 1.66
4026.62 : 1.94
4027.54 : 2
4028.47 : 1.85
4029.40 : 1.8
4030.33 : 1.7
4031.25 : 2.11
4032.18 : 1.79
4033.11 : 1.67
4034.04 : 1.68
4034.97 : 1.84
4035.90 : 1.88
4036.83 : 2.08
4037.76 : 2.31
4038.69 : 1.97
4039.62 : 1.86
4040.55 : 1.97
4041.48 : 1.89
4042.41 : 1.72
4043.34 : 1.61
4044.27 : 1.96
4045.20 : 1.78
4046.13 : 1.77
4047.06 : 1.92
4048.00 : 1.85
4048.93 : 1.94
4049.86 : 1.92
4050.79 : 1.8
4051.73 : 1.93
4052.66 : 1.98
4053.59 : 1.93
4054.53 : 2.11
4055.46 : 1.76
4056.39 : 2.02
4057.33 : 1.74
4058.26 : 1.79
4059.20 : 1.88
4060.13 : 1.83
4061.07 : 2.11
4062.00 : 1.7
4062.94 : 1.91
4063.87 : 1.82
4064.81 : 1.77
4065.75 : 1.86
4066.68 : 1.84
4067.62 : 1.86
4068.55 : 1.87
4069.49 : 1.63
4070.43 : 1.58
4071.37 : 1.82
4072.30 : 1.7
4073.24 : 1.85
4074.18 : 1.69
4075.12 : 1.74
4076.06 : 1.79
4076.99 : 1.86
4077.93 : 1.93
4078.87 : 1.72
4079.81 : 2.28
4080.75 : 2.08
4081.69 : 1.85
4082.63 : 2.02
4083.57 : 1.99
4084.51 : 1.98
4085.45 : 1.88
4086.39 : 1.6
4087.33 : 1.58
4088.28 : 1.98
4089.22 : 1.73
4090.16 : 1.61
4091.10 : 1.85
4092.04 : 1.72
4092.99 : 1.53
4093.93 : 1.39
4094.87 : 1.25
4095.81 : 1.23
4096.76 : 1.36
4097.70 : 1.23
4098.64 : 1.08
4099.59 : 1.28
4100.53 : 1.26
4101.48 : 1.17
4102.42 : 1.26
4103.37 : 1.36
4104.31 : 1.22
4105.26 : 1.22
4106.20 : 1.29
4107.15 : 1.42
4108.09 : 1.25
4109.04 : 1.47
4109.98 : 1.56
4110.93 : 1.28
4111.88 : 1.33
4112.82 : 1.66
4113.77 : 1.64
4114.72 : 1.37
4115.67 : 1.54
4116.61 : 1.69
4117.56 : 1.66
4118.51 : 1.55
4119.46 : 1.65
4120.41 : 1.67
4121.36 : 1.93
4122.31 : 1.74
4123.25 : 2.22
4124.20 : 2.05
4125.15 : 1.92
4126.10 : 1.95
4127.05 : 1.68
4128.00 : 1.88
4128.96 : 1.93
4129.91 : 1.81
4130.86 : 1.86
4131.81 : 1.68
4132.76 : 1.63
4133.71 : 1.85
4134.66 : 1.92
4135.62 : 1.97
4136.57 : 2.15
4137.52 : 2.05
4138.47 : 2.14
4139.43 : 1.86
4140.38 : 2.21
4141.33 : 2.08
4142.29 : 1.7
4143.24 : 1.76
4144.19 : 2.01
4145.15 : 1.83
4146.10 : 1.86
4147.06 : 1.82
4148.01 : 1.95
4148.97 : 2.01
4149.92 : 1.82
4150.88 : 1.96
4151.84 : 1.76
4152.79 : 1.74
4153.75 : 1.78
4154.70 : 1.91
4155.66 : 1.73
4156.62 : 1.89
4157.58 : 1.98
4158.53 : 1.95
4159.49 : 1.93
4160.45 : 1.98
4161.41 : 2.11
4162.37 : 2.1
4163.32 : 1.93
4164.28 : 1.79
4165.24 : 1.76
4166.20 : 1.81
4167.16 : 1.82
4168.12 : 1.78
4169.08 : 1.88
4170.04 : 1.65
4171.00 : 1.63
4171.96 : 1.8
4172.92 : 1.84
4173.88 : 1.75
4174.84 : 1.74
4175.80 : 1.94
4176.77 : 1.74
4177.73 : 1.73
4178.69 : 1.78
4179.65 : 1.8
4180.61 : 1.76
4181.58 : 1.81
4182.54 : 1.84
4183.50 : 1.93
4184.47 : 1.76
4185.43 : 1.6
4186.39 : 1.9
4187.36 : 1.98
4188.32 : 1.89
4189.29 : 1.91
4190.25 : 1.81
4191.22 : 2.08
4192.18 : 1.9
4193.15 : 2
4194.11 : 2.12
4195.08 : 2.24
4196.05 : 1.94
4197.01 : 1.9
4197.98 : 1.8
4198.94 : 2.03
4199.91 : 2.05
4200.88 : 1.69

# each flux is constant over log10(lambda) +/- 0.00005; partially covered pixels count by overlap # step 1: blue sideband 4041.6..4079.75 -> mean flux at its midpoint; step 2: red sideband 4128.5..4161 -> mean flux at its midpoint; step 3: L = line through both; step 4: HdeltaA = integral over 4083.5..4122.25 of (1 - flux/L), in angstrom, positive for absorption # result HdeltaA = 7.6 angstrom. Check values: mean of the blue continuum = 1.84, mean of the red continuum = 1.9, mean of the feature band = 1.5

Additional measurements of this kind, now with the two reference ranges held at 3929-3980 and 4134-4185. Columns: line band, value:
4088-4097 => 0.5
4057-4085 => -4.9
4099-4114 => 3.1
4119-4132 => -0.7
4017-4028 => -4.1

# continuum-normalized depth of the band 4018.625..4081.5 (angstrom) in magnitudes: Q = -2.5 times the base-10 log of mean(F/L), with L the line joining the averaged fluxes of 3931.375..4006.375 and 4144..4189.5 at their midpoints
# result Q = -0.19 mag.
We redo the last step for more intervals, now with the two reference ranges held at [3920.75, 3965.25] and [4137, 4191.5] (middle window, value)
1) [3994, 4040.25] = -0.23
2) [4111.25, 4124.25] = 0.05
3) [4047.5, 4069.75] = -0.16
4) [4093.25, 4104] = 0.32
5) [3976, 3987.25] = -0.05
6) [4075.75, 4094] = -0.10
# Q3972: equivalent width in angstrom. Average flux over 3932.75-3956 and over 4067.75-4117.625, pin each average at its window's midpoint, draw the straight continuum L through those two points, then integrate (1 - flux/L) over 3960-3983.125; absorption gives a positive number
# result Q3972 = 5.2 angstrom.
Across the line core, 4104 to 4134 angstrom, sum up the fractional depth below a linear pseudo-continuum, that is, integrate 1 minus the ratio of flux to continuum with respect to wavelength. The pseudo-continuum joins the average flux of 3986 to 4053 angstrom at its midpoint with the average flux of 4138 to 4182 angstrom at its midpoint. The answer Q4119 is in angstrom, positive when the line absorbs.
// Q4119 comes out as 3.5 angstrom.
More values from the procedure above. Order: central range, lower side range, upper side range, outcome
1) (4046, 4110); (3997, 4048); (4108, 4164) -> 5.2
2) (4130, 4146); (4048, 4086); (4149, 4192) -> -0.5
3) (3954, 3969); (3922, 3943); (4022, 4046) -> 2.4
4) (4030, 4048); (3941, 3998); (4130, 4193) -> -3.7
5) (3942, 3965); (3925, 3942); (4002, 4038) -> -1.1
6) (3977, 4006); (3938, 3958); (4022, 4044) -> 0.2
